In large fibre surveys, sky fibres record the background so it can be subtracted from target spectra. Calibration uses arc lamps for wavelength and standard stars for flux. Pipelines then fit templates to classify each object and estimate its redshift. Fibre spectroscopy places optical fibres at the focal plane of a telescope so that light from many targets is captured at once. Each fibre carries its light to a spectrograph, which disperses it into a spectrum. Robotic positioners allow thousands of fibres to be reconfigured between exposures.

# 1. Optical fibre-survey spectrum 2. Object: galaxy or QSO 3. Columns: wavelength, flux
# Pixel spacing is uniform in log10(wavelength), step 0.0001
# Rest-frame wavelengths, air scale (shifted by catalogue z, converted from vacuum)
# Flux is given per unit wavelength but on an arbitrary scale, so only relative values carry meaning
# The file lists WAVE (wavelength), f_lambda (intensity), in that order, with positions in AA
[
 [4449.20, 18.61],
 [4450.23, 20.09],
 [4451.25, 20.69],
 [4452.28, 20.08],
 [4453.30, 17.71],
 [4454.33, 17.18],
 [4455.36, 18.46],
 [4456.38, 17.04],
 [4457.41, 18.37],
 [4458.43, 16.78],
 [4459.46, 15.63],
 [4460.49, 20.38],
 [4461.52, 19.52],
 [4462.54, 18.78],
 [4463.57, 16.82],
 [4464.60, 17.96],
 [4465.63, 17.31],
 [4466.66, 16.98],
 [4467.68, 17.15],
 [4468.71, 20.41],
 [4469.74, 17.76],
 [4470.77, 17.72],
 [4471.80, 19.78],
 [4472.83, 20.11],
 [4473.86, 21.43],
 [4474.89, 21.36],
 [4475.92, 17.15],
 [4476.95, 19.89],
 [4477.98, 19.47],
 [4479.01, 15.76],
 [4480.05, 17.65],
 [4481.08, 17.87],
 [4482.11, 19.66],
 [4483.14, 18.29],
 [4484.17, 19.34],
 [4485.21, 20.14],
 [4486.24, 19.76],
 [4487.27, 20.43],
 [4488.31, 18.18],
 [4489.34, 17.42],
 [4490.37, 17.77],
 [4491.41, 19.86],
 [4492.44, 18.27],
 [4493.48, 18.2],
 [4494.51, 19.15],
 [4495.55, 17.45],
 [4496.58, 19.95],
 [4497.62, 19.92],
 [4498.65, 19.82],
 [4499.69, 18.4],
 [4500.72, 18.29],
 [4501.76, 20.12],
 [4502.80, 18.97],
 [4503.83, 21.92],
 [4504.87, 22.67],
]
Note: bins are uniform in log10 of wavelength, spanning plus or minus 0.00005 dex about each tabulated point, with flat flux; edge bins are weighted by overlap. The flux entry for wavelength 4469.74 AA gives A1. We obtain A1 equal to 17.76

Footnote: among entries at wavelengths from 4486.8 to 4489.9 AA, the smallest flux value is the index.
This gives 17.42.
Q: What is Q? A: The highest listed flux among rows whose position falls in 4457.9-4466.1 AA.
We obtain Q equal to 20.38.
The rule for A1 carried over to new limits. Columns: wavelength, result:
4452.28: 20.08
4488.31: 18.18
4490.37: 17.77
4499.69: 18.4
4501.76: 20.12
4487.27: 20.43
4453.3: 17.71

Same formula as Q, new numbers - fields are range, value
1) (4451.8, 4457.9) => 20.08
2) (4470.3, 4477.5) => 21.43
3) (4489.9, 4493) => 19.86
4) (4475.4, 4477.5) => 19.89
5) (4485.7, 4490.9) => 20.43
